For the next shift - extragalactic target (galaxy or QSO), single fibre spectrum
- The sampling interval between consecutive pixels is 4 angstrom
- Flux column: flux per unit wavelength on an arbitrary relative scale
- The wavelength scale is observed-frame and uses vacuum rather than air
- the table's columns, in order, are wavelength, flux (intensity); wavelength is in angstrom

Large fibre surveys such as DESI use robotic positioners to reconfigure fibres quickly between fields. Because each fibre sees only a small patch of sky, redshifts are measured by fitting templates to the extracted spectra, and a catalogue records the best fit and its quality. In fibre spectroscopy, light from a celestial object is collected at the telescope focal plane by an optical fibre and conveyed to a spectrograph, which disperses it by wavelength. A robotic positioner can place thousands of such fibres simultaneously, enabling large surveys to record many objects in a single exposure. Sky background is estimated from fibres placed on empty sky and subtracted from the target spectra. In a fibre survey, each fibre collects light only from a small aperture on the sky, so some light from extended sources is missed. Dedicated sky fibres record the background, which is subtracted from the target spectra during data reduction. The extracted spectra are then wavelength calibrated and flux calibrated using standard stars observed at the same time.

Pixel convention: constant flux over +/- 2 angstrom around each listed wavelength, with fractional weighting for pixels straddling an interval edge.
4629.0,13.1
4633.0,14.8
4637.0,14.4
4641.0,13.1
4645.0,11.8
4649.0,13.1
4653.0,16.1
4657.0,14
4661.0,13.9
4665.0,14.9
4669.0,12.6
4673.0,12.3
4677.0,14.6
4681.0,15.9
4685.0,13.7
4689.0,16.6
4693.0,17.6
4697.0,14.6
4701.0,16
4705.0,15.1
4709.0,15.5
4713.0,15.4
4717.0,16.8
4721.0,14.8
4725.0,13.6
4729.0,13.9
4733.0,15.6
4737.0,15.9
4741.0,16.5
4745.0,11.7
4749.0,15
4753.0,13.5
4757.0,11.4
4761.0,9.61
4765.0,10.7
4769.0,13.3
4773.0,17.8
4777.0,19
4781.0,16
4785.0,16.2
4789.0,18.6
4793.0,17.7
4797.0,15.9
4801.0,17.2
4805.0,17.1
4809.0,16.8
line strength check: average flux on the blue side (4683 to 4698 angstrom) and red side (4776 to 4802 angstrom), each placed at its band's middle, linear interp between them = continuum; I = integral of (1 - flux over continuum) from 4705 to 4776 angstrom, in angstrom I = 9.3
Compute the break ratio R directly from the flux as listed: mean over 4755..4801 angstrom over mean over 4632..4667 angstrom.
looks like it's 1.1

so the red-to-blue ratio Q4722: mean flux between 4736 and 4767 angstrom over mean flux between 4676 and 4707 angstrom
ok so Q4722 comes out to 0.83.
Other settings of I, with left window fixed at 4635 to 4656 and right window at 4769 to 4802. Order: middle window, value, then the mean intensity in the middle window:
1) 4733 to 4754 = 1.8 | 14.7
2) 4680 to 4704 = -1.4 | 15.7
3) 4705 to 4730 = 0.6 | 15.1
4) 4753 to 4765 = 3.9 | 11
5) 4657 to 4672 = 0.5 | 13.7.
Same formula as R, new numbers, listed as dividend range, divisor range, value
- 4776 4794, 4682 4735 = 1.14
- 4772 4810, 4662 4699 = 1.17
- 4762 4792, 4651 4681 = 1.11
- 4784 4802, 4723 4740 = 1.16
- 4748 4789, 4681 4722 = 0.92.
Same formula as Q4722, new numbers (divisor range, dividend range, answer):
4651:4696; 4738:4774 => 0.90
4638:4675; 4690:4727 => 1.14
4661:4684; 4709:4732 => 1.07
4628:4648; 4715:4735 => 1.11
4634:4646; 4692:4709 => 1.17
